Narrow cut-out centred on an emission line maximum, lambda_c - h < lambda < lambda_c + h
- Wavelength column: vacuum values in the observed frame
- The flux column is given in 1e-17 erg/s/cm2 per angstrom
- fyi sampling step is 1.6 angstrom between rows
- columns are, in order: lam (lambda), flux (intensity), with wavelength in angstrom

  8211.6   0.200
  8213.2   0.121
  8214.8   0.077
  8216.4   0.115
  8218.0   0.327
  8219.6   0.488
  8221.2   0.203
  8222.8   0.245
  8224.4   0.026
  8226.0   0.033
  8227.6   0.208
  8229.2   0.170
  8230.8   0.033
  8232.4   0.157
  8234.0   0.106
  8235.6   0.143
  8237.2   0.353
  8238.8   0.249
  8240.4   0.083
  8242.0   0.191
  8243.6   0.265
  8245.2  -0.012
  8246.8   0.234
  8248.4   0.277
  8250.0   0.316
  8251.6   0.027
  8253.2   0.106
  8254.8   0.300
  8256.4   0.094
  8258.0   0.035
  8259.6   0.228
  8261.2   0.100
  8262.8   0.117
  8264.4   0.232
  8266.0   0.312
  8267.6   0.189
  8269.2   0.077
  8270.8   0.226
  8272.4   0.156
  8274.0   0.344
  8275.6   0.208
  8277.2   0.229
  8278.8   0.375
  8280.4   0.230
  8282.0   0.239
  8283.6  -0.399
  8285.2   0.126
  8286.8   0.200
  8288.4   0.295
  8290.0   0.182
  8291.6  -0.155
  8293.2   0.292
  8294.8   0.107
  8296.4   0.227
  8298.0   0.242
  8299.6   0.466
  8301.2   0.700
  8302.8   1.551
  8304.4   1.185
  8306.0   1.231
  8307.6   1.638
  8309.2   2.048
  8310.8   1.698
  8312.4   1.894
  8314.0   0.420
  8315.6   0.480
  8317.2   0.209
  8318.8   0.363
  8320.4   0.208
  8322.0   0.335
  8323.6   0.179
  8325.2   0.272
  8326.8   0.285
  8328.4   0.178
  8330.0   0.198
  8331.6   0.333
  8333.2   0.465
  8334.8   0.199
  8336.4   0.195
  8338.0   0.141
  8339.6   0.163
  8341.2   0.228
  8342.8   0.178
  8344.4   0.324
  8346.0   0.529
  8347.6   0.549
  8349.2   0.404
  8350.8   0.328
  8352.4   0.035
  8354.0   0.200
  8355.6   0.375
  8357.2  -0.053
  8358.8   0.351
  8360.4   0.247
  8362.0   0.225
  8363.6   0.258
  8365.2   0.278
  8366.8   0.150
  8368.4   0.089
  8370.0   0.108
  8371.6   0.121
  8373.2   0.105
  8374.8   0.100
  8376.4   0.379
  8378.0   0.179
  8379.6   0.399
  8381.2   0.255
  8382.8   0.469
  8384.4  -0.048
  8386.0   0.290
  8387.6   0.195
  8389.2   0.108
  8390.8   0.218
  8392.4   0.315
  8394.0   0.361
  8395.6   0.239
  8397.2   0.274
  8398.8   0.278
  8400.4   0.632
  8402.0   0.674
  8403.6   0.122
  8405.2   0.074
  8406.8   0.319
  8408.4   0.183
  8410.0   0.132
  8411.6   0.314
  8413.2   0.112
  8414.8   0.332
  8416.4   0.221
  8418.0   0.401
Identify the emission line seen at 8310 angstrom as [O II]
